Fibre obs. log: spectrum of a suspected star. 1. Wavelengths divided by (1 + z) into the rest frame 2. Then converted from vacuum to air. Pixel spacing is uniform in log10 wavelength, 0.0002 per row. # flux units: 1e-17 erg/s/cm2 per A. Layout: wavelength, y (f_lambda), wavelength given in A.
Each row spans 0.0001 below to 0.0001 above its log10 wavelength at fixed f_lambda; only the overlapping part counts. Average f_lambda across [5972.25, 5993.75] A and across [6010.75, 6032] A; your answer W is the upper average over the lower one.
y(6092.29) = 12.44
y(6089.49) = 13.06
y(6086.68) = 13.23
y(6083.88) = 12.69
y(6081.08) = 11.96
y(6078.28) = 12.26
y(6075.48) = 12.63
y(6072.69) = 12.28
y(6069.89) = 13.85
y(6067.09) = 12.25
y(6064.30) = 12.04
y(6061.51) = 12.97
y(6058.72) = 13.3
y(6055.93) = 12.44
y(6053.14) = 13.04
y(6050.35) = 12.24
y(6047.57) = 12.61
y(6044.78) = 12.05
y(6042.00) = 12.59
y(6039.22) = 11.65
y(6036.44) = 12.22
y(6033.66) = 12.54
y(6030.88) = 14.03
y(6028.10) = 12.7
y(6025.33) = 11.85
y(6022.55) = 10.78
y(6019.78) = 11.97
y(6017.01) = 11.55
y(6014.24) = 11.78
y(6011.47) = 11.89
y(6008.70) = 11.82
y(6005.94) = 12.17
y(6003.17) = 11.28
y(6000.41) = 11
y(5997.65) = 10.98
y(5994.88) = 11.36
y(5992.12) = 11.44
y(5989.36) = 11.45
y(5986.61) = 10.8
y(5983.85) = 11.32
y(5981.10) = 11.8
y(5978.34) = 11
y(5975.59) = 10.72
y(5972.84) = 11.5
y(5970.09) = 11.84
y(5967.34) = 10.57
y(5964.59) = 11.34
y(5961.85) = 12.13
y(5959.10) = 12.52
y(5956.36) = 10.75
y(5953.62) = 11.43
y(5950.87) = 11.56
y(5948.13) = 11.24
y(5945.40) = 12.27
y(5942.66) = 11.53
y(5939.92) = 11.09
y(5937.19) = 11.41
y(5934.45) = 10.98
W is 1.1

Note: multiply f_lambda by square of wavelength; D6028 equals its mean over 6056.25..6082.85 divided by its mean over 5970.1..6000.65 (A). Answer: 1.2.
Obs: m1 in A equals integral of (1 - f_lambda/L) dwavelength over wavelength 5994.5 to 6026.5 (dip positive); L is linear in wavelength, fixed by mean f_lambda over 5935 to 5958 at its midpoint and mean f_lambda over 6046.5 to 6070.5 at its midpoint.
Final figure 1.6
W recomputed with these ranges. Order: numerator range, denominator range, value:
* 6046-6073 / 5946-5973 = 1.10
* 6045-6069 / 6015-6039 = 1.04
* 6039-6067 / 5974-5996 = 1.11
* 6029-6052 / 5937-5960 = 1.08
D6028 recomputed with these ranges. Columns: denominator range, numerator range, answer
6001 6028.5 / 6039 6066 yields 1.08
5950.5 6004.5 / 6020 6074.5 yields 1.13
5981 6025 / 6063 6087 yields 1.12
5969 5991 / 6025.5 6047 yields 1.13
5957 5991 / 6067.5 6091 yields 1.16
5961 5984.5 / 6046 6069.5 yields 1.15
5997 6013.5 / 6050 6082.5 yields 1.11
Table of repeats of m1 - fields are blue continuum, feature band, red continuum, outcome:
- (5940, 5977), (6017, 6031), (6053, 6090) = 0.2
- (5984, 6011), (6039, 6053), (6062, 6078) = -0.2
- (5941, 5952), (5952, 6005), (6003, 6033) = 2.1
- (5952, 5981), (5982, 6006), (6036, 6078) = 1.0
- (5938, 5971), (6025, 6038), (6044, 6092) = -0.5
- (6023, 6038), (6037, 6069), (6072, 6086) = 0.0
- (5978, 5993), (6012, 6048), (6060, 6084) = -0.6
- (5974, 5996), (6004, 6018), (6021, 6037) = 0.1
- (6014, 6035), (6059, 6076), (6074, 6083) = -0.6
